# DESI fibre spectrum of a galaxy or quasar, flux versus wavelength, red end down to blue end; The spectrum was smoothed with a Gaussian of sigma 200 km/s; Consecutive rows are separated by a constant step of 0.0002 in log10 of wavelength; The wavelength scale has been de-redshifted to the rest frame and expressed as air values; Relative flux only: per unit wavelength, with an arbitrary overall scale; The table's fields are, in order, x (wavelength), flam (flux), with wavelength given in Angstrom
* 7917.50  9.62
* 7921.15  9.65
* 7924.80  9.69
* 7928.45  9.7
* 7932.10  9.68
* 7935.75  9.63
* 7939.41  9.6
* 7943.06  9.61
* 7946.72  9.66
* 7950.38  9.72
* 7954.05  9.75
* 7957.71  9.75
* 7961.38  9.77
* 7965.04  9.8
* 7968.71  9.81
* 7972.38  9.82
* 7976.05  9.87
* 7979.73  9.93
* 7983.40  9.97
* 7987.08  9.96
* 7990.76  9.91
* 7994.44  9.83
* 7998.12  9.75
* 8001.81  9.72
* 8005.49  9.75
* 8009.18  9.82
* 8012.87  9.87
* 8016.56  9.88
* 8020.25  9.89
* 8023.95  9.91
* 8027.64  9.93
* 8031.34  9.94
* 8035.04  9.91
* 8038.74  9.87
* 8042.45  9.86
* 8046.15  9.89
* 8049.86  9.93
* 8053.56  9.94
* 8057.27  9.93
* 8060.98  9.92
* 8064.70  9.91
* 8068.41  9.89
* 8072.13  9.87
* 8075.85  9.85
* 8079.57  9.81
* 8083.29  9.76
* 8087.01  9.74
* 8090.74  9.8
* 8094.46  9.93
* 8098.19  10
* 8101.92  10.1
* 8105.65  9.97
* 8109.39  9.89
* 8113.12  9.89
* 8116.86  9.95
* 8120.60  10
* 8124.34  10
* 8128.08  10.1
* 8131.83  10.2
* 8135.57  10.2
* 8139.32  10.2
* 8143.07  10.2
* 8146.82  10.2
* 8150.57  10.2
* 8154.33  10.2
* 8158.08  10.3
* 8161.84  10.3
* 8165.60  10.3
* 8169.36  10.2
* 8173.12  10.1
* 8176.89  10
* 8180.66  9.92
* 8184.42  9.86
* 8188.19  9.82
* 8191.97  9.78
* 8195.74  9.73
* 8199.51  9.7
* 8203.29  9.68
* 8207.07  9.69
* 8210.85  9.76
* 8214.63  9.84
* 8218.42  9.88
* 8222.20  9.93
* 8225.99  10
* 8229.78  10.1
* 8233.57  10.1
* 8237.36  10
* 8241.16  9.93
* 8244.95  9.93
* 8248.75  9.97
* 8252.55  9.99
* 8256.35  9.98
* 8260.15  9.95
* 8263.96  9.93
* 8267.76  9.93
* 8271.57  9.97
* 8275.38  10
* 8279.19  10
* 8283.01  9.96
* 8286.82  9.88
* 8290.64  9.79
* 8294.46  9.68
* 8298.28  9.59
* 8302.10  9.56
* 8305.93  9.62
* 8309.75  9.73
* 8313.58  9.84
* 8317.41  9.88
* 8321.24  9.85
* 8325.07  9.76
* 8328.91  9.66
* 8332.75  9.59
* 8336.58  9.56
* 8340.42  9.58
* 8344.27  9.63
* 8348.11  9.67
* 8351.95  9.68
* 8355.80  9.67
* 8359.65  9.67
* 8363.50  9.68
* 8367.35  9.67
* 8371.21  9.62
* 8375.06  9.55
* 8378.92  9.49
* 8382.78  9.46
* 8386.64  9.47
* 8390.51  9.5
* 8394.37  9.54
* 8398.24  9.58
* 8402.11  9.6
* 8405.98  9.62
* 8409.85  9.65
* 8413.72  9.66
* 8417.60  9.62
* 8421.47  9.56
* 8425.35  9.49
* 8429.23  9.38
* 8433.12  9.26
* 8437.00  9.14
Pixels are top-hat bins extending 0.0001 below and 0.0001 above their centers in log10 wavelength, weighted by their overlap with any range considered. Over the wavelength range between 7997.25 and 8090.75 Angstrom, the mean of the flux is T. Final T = 9.86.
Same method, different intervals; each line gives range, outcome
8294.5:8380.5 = 9.66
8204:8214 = 9.74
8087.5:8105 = 9.94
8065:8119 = 9.89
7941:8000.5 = 9.81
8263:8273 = 9.95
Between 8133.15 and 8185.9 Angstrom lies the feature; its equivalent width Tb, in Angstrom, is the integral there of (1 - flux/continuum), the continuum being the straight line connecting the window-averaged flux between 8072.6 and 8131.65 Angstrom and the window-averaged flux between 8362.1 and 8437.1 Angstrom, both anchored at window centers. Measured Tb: -1.6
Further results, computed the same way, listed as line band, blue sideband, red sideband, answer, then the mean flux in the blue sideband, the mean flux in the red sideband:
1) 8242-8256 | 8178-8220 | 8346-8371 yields -0.30 Angstrom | 9.79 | 9.67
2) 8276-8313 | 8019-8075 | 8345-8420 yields -0.33 Angstrom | 9.9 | 9.6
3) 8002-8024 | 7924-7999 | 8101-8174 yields 0.09 Angstrom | 9.77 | 10.1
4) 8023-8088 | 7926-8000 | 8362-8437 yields -1.05 Angstrom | 9.78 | 9.54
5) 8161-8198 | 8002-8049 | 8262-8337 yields -0.61 Angstrom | 9.87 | 9.79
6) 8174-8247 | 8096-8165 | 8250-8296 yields 0.91 Angstrom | 10.1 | 9.92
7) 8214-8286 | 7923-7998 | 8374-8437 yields -2.73 Angstrom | 9.77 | 9.51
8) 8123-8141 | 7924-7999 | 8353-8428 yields -0.83 Angstrom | 9.77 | 9.58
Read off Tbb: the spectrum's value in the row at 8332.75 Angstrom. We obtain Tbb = 9.59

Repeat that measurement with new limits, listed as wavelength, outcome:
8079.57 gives 9.81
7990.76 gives 9.91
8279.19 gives 10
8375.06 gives 9.55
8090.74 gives 9.8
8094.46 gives 9.93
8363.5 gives 9.68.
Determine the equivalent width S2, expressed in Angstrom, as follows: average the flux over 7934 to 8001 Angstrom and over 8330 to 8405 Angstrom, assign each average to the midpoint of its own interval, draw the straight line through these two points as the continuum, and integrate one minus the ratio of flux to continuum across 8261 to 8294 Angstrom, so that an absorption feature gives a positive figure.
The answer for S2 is -1.0 Angstrom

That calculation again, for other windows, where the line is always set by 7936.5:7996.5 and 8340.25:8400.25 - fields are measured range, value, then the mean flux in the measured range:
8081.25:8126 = -0.9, 9.92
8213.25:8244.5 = -1.0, 9.97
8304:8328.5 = -0.4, 9.77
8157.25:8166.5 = -0.6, 10.3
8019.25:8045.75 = -0.4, 9.9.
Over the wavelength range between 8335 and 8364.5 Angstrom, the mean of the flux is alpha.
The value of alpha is 9.64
